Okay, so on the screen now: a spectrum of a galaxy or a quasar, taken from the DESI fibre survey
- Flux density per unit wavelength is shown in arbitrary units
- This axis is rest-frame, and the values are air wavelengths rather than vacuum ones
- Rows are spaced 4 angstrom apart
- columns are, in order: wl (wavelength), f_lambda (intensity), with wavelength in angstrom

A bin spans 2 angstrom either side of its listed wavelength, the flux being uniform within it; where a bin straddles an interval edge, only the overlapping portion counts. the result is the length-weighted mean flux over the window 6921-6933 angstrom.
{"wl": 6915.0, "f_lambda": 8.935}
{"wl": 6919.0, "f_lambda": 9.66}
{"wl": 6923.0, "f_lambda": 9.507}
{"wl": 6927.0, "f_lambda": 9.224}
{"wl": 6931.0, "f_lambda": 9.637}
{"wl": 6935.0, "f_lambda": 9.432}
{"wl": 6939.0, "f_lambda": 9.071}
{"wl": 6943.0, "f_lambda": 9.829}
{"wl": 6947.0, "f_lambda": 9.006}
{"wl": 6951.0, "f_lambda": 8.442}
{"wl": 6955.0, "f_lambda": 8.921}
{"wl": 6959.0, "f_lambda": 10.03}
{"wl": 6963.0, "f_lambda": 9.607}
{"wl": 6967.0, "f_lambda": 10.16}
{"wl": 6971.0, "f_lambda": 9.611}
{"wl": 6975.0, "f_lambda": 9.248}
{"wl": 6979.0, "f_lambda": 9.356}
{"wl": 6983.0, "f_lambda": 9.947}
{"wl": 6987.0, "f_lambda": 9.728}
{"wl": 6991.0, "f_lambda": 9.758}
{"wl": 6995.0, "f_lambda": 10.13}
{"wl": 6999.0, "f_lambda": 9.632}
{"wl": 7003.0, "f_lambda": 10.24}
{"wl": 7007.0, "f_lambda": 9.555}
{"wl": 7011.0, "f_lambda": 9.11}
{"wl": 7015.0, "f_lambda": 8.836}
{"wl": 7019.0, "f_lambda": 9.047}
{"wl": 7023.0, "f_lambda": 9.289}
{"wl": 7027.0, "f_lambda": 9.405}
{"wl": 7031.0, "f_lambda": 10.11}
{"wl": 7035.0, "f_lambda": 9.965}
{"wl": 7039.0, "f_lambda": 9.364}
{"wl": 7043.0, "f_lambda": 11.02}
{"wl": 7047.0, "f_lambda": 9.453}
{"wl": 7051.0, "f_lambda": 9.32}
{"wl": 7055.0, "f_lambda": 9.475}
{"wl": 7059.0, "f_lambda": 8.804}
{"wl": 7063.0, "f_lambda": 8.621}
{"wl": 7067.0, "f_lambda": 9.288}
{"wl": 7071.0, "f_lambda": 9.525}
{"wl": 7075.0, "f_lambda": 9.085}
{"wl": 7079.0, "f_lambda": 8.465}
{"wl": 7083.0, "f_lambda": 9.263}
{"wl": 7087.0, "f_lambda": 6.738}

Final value 9.46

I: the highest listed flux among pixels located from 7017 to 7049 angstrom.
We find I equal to 11.02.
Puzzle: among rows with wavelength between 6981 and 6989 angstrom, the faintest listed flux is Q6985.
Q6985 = 9.728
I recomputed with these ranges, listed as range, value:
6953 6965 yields 10.03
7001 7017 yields 10.24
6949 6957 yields 8.921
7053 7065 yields 9.475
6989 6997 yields 10.13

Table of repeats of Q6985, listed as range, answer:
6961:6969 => 9.607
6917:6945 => 9.071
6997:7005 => 9.632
